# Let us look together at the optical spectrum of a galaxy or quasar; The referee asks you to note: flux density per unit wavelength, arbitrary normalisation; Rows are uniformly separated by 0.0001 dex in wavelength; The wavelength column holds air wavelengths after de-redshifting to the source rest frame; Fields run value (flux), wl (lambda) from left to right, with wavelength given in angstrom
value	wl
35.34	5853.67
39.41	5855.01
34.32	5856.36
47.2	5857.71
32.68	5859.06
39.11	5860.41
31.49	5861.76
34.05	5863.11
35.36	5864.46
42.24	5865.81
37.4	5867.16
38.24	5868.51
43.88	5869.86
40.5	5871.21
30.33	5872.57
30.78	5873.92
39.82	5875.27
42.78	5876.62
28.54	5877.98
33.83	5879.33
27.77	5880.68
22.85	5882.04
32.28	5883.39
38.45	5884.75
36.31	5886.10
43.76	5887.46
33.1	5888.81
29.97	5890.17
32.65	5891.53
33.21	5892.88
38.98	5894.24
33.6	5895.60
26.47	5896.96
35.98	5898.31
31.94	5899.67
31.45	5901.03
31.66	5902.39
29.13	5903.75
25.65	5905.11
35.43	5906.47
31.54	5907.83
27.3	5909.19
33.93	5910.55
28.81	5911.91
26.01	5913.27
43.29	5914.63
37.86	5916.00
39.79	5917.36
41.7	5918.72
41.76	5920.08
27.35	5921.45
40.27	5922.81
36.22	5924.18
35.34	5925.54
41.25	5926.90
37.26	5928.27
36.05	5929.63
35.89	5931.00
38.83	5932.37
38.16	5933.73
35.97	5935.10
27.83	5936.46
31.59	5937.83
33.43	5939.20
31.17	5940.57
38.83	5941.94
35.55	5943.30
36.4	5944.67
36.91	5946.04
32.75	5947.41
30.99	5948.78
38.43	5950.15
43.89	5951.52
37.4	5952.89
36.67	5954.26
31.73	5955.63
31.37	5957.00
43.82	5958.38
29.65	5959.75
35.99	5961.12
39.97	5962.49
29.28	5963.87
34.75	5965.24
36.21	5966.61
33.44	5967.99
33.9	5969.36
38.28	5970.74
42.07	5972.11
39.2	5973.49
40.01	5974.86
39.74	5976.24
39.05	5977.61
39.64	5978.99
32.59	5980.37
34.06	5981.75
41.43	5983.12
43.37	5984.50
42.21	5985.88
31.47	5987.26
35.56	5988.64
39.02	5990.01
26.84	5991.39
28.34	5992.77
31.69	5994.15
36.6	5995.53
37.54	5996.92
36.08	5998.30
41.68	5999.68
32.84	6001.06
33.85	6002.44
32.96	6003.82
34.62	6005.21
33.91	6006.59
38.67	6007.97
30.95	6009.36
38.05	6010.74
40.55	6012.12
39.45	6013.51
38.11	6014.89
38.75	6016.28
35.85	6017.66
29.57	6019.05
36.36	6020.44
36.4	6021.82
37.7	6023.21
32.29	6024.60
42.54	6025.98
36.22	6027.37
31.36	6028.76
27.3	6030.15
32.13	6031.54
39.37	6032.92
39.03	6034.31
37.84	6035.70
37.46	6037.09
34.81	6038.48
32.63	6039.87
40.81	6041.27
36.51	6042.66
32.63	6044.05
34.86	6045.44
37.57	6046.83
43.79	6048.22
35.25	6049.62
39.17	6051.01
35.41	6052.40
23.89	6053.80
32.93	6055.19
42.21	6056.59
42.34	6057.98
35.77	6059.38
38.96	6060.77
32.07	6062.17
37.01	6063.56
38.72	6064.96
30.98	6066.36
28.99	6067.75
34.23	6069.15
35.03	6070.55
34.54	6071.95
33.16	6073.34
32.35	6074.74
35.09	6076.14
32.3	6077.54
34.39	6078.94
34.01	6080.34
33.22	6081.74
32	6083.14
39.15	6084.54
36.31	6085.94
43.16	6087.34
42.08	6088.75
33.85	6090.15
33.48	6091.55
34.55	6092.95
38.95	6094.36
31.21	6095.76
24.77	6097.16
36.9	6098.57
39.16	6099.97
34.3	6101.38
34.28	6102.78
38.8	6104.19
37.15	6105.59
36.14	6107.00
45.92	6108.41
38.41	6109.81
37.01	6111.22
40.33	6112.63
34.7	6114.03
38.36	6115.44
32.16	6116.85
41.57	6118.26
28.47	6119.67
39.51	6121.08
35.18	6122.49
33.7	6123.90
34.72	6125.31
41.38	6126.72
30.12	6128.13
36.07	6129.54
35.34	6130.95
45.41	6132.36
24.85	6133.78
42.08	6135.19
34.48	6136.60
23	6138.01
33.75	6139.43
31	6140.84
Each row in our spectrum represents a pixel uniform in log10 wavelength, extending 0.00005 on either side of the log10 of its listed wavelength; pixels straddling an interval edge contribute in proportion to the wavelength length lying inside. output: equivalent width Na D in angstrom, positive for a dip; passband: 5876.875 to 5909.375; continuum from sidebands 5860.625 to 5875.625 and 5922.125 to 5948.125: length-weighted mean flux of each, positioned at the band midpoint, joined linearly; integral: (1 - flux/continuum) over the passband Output 3.6 angstrom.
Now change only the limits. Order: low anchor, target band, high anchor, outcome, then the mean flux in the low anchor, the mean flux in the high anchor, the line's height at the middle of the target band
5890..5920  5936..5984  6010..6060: -2.0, 33.2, 36.3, 34.5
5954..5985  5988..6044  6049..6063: 1.1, 36.8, 35.8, 36.3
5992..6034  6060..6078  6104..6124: 1.1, 35.4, 37.2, 36.4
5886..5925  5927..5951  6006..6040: -0.5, 33.9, 36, 34.5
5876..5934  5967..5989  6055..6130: -1.9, 34.3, 35.8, 34.9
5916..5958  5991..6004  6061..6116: 0.7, 36.1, 35.6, 35.9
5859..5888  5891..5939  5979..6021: 1.9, 35.6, 35.8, 35.7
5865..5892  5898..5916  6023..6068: 1.8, 35.3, 35.8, 35.4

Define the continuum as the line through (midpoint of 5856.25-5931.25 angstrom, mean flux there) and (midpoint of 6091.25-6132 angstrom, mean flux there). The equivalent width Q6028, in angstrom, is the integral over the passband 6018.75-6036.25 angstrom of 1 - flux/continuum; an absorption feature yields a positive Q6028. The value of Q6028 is 0.13 angstrom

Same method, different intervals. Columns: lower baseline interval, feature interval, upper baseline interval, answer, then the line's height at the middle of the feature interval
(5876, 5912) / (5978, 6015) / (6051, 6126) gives -2.01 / 34.1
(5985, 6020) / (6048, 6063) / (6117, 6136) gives -0.27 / 35.6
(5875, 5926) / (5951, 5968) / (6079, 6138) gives -0.63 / 34.4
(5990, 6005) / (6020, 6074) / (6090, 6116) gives -0.83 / 35.1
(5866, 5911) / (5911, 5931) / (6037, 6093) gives -1.49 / 34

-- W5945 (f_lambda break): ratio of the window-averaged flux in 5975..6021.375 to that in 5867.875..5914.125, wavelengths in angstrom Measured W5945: 1.09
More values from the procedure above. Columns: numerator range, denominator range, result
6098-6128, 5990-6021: 1.05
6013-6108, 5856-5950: 1.02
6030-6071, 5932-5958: 1.02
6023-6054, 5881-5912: 1.11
